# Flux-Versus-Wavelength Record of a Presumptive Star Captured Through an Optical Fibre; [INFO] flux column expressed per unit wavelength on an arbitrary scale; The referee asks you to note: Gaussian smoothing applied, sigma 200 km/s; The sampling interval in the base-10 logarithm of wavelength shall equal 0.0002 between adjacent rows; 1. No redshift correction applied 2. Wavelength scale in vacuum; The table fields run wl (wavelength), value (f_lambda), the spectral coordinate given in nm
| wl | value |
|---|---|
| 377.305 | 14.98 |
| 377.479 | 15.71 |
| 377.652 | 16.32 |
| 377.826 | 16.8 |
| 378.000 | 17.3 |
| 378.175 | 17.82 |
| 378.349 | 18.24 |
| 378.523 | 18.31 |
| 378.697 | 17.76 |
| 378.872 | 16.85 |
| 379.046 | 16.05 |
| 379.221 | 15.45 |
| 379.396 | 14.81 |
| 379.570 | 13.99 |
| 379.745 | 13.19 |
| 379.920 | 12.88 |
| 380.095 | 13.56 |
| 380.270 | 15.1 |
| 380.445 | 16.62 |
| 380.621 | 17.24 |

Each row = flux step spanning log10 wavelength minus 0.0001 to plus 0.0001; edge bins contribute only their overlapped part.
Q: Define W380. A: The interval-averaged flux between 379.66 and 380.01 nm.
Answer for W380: 13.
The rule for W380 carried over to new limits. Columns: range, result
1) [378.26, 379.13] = 17.5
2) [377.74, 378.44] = 17.5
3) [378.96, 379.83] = 14.7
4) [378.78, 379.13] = 16.5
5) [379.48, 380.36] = 13.8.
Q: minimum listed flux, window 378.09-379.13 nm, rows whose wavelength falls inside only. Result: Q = 16.05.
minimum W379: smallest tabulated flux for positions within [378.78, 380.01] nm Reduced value 12.88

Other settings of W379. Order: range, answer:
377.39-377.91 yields 15.71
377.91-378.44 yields 17.3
